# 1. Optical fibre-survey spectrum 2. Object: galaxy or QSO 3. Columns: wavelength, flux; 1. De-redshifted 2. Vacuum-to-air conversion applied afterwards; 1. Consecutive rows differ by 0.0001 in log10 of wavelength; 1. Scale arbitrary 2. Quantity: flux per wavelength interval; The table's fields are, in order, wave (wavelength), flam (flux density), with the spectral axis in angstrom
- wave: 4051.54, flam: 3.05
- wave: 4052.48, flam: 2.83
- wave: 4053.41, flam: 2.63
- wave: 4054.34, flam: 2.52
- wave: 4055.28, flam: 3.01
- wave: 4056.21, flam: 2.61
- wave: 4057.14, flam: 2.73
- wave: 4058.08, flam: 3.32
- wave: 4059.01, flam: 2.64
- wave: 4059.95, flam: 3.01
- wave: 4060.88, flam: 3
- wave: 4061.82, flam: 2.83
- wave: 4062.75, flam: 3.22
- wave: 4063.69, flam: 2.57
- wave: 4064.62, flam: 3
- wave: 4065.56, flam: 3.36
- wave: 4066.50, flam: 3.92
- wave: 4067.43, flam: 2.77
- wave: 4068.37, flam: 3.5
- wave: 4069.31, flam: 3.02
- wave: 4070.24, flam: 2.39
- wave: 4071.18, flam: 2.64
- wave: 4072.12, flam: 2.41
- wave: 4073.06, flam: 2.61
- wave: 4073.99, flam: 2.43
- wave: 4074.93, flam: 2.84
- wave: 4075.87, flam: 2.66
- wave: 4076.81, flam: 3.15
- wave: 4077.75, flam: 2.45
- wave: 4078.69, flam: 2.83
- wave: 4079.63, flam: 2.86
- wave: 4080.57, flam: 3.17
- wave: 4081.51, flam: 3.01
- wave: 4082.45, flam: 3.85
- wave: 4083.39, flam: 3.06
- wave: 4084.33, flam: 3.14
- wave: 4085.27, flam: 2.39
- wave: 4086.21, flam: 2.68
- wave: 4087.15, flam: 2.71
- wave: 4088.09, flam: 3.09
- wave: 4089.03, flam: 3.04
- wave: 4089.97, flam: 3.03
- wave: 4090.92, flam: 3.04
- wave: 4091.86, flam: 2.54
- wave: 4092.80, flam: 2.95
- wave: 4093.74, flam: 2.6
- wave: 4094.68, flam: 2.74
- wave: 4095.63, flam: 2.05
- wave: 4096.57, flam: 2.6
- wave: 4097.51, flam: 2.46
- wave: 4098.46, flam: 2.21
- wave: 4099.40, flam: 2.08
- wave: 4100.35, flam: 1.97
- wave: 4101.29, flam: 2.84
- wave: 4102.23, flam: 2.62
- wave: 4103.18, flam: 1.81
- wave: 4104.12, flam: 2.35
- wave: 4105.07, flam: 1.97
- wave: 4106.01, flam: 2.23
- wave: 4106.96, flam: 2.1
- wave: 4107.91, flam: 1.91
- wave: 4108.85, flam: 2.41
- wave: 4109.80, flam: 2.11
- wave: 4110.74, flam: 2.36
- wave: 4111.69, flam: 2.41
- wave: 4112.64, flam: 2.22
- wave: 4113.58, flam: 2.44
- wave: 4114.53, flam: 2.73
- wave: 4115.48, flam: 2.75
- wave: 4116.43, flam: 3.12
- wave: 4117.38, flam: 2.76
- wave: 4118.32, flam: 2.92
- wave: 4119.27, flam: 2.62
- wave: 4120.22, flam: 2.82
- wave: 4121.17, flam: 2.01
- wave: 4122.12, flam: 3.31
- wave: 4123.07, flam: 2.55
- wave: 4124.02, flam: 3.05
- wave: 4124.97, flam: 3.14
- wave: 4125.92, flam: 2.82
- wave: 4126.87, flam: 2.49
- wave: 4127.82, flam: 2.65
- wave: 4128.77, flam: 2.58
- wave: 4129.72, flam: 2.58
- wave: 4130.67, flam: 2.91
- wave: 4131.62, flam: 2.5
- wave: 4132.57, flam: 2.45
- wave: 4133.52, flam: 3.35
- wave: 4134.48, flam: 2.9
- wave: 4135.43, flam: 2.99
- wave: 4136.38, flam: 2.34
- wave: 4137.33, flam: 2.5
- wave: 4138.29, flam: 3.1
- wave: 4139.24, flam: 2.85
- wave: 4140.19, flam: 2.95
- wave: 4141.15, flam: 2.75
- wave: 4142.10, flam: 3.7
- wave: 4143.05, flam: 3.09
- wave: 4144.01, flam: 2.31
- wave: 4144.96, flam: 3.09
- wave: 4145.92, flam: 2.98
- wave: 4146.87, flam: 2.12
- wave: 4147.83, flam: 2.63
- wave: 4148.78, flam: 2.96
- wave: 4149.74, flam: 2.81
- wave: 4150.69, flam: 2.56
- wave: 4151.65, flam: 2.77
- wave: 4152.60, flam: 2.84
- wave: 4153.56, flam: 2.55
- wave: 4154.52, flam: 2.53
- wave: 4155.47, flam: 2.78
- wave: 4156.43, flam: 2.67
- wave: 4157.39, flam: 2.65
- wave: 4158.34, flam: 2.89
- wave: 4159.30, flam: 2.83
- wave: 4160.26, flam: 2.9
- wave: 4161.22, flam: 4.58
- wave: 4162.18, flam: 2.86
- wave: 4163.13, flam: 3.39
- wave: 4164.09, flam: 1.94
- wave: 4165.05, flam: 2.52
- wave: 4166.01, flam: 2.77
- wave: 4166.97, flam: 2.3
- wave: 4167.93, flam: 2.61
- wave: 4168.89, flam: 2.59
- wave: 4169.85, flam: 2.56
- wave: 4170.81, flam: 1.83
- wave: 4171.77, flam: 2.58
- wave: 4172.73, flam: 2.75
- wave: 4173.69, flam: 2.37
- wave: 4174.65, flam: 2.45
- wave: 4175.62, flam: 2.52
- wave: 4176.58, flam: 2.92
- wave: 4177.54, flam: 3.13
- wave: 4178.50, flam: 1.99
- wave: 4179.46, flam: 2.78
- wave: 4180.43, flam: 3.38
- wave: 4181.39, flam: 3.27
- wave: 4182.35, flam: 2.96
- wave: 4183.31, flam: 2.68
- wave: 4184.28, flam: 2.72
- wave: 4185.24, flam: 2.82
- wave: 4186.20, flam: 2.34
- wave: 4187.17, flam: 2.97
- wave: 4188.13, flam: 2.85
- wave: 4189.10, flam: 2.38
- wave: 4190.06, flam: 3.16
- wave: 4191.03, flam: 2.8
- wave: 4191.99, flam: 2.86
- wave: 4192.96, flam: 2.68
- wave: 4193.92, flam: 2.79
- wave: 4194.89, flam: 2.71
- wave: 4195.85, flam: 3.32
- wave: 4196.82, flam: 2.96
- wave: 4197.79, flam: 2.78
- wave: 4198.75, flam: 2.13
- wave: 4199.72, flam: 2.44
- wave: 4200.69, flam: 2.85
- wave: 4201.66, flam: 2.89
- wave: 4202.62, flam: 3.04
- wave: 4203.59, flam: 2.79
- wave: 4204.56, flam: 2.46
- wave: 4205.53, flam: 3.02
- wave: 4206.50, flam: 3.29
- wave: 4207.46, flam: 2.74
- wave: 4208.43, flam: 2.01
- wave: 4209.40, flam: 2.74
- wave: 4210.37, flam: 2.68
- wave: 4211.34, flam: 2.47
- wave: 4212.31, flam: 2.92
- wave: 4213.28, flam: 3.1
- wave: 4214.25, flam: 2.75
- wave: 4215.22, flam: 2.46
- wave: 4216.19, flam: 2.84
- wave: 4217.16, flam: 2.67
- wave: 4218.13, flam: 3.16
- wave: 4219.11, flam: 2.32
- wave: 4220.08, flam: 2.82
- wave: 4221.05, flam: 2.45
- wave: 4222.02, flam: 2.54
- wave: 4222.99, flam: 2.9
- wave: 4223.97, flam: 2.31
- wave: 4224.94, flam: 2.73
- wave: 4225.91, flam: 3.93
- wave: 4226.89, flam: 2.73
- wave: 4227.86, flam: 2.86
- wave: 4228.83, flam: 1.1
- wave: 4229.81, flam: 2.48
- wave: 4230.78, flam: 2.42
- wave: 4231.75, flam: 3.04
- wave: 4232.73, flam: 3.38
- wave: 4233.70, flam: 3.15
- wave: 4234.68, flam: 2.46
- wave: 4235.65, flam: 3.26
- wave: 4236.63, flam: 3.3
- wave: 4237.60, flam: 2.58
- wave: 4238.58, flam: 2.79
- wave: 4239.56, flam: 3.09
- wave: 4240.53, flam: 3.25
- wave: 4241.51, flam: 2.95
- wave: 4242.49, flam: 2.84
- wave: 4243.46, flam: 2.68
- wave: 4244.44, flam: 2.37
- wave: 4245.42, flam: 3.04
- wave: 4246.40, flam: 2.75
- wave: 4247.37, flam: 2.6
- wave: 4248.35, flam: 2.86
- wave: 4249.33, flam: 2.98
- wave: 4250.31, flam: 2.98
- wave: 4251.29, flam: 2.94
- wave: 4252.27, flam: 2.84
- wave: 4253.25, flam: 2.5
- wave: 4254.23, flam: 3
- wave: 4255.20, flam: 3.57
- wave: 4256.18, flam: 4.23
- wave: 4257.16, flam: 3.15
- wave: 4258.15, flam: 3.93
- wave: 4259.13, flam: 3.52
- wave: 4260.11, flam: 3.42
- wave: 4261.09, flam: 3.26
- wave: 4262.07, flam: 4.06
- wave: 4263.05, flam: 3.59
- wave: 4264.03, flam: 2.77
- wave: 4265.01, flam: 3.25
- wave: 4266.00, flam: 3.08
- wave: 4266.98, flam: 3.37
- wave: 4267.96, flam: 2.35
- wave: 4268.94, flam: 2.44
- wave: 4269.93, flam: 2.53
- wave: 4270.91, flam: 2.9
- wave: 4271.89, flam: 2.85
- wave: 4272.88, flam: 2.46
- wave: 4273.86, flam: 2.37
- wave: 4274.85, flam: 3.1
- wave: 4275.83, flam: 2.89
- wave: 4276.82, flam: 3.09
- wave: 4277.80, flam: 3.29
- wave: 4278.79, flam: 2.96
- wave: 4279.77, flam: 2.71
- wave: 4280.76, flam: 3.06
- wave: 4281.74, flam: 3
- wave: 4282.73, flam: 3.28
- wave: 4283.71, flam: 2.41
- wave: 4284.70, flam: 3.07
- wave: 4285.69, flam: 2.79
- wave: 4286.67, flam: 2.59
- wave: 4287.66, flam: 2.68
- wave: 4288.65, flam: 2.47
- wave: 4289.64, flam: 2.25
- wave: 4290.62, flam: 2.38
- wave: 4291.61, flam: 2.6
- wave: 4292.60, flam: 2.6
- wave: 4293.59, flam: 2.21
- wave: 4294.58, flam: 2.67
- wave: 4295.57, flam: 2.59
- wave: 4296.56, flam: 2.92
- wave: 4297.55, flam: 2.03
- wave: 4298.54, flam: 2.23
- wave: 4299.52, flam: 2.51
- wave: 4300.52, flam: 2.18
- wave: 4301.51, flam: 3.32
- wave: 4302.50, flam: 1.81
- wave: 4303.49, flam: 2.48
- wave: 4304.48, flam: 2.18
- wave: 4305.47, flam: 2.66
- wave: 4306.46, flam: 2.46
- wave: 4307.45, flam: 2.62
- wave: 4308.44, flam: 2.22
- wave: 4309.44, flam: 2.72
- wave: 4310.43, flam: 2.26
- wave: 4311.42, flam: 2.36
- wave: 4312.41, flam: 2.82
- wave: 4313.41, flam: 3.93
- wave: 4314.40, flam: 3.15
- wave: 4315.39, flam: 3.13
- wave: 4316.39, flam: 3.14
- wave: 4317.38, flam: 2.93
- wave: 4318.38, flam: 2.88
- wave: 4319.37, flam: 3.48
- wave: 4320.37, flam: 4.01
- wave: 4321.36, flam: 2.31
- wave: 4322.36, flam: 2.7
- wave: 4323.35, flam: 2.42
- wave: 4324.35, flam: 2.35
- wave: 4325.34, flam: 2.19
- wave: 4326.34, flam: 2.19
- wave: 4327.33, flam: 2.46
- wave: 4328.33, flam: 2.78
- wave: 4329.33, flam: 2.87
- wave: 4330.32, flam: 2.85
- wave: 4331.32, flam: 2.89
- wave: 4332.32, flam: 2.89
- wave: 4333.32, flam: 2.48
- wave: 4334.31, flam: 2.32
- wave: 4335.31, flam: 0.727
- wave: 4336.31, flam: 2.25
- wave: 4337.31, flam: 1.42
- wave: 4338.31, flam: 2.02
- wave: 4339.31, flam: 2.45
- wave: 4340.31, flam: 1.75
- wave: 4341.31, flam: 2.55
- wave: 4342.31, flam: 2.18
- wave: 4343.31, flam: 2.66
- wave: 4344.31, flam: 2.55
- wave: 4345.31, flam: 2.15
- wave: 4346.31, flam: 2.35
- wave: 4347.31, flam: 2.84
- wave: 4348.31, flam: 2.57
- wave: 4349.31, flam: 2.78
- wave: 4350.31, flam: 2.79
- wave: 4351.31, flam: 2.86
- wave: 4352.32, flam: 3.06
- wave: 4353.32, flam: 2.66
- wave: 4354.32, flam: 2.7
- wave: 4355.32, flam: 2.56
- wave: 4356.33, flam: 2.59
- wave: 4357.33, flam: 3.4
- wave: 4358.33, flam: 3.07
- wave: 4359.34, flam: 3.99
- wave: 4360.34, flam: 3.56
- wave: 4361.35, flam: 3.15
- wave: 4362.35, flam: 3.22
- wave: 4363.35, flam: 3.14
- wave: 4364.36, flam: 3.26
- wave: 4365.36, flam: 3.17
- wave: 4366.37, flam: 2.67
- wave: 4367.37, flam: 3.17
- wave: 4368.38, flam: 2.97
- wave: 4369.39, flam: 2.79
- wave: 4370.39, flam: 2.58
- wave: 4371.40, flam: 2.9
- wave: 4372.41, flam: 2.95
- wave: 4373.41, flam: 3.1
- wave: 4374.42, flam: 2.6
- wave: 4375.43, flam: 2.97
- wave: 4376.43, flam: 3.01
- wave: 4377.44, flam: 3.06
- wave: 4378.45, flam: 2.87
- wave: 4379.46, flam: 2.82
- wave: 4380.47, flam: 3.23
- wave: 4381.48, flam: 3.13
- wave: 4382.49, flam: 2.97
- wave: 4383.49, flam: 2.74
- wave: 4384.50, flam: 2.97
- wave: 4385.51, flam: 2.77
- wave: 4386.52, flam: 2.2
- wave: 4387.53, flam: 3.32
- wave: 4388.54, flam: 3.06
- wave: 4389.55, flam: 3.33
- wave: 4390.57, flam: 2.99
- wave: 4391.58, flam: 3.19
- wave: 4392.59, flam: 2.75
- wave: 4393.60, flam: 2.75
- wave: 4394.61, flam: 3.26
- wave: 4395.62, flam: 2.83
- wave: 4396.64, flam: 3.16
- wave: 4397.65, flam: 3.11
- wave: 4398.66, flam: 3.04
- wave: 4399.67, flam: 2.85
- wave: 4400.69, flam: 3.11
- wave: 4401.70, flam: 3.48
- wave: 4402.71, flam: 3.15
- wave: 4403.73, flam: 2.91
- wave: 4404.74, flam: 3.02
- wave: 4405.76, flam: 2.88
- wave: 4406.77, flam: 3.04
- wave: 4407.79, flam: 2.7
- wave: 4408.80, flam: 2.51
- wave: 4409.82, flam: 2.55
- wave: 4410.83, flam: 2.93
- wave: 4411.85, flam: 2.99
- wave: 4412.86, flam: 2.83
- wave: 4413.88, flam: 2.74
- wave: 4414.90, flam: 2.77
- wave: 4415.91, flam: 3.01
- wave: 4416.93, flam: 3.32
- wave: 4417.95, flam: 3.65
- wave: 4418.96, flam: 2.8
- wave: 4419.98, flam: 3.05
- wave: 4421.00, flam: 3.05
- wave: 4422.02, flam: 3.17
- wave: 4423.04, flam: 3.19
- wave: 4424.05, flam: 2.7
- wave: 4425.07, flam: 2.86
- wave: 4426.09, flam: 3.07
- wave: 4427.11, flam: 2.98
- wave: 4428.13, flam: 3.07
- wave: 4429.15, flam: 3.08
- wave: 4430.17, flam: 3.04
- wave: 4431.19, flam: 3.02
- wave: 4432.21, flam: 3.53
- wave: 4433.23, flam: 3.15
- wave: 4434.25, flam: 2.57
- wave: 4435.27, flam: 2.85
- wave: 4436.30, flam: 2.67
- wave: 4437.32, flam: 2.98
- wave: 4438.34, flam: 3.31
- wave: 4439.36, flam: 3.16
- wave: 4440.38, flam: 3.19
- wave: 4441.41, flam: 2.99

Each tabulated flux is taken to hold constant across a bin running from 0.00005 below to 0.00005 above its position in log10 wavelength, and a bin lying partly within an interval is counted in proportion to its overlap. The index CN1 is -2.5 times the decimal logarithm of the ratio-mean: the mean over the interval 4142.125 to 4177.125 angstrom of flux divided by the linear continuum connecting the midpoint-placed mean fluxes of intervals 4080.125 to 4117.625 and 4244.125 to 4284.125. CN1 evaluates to 0.010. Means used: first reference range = 2.59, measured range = 2.72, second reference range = 3.02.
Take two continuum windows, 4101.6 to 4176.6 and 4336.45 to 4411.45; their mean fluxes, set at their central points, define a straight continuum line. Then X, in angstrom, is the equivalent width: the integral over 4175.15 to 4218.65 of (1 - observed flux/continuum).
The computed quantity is -1.11 angstrom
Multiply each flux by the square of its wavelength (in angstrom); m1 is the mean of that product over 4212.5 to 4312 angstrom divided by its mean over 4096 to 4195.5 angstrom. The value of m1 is 1.11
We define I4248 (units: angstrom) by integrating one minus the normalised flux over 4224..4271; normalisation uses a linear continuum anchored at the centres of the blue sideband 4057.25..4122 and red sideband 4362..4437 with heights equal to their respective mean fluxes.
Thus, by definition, -2.3 angstrom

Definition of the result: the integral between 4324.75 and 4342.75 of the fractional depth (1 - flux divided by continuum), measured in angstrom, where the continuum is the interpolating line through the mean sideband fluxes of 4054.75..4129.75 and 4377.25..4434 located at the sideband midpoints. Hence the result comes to 3.9 angstrom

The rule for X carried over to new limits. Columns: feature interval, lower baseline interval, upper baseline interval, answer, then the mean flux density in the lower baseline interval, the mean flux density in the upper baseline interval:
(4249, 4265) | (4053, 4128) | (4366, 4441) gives -2.5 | 2.71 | 2.98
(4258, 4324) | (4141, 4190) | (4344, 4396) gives 1.2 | 2.75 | 2.93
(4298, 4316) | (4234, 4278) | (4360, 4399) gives 2.3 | 3.01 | 2.99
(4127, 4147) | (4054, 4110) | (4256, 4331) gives -0.4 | 2.72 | 2.81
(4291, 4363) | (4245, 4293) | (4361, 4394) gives 7.9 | 2.96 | 2.96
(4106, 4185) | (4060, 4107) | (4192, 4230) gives 0.5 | 2.74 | 2.72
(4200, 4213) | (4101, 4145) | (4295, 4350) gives -0.8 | 2.64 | 2.55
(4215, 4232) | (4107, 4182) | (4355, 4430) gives 0.9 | 2.72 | 3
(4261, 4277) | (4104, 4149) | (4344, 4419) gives -0.7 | 2.67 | 2.95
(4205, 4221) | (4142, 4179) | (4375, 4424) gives 0.2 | 2.72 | 2.98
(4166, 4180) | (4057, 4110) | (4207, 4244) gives 1.1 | 2.72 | 2.76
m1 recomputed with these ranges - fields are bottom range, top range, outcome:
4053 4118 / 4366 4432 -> 1.27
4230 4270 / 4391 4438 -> 1.06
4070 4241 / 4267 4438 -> 1.13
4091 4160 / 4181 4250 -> 1.10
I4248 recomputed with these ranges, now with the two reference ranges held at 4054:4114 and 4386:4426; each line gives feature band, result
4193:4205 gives 0.15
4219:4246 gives 0.41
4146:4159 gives 0.33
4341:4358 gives 1.53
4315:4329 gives 0.60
